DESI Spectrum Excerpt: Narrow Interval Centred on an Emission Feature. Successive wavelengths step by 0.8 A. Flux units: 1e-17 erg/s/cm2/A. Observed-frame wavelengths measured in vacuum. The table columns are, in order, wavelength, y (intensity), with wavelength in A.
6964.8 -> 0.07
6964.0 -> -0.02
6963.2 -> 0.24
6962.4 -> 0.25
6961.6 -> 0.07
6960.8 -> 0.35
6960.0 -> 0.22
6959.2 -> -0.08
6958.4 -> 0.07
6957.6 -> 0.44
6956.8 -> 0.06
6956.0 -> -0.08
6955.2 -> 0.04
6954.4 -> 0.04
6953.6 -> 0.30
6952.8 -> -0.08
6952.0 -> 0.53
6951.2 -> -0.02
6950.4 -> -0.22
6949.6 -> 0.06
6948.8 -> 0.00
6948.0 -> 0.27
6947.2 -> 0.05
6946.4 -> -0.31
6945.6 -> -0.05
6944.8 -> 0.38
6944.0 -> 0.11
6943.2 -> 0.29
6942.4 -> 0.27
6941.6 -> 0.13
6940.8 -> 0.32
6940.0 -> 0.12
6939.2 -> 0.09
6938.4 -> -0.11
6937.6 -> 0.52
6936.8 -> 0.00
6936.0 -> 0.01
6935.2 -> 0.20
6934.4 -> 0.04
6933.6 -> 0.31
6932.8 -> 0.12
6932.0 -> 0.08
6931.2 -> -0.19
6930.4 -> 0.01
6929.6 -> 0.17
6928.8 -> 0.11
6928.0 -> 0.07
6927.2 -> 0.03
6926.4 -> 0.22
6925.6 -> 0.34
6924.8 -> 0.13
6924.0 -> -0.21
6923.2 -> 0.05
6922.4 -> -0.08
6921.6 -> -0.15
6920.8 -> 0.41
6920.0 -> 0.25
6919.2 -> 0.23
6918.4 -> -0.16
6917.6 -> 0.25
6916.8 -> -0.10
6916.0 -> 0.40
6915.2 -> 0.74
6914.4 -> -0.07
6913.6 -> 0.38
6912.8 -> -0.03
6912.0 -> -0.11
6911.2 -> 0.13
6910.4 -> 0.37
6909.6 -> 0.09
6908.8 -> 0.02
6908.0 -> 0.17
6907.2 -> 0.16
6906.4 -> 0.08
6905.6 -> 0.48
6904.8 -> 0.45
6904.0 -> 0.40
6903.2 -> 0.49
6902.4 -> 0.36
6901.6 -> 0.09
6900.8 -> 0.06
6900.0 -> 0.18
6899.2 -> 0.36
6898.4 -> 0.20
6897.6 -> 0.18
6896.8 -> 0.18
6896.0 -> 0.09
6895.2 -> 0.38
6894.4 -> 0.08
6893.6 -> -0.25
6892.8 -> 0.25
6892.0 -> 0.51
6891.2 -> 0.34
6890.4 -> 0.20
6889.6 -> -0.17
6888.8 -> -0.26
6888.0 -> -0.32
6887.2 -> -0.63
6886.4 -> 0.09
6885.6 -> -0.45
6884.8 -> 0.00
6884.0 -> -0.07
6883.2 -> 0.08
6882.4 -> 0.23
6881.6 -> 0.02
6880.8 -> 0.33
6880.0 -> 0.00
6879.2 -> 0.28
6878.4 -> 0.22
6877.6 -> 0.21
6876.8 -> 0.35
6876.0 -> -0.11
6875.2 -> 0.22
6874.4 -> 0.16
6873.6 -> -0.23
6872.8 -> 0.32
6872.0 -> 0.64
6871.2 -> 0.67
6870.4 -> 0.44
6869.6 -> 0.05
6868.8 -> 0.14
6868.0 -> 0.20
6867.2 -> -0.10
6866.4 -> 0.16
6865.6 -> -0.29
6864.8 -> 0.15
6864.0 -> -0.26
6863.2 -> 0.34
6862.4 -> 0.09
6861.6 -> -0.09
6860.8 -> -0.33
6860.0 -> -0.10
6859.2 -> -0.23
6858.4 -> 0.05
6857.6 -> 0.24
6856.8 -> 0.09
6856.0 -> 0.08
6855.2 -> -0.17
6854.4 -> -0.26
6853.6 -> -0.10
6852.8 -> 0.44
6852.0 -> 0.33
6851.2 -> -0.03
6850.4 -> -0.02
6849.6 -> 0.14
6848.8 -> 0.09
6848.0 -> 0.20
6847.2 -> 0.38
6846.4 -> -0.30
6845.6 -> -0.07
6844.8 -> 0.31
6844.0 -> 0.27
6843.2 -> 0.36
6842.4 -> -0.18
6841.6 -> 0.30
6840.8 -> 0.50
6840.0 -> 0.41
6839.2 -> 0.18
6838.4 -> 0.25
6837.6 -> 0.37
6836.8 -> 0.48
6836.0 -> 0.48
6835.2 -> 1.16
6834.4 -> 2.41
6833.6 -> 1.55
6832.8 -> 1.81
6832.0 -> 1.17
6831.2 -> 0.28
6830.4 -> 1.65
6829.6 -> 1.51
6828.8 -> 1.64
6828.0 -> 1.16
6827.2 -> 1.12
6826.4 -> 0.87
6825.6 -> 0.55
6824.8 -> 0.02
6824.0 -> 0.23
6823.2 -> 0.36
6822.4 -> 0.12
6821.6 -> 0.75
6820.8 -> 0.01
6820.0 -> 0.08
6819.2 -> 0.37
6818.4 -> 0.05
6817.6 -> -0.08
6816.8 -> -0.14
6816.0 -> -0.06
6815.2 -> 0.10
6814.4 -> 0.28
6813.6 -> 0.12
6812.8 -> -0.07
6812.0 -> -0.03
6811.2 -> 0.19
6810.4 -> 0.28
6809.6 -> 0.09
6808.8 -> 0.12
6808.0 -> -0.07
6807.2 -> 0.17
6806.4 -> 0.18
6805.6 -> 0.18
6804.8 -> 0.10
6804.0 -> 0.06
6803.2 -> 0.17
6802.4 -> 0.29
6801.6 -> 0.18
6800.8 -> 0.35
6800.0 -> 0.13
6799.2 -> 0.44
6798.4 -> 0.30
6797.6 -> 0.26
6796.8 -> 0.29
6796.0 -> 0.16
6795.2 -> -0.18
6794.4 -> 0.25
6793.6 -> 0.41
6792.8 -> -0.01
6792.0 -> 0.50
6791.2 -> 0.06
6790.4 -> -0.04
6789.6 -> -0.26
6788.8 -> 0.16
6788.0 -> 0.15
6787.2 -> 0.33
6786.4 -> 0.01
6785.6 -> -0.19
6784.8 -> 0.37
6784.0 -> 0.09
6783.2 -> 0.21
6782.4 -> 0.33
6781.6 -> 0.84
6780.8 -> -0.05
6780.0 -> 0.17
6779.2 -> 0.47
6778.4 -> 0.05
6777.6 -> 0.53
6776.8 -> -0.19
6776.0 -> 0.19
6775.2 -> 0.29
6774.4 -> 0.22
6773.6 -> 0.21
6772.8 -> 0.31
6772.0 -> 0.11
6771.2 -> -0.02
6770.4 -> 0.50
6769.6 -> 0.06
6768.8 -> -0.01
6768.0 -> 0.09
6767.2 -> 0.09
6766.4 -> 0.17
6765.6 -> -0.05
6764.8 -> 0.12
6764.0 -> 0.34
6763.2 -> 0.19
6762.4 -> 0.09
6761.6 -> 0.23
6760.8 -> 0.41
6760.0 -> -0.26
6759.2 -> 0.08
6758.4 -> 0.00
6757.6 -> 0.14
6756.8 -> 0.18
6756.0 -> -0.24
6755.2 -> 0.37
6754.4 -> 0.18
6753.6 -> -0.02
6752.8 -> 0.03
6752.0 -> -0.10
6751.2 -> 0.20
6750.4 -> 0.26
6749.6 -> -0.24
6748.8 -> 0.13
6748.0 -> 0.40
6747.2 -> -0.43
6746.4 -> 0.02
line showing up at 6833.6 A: [O II]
